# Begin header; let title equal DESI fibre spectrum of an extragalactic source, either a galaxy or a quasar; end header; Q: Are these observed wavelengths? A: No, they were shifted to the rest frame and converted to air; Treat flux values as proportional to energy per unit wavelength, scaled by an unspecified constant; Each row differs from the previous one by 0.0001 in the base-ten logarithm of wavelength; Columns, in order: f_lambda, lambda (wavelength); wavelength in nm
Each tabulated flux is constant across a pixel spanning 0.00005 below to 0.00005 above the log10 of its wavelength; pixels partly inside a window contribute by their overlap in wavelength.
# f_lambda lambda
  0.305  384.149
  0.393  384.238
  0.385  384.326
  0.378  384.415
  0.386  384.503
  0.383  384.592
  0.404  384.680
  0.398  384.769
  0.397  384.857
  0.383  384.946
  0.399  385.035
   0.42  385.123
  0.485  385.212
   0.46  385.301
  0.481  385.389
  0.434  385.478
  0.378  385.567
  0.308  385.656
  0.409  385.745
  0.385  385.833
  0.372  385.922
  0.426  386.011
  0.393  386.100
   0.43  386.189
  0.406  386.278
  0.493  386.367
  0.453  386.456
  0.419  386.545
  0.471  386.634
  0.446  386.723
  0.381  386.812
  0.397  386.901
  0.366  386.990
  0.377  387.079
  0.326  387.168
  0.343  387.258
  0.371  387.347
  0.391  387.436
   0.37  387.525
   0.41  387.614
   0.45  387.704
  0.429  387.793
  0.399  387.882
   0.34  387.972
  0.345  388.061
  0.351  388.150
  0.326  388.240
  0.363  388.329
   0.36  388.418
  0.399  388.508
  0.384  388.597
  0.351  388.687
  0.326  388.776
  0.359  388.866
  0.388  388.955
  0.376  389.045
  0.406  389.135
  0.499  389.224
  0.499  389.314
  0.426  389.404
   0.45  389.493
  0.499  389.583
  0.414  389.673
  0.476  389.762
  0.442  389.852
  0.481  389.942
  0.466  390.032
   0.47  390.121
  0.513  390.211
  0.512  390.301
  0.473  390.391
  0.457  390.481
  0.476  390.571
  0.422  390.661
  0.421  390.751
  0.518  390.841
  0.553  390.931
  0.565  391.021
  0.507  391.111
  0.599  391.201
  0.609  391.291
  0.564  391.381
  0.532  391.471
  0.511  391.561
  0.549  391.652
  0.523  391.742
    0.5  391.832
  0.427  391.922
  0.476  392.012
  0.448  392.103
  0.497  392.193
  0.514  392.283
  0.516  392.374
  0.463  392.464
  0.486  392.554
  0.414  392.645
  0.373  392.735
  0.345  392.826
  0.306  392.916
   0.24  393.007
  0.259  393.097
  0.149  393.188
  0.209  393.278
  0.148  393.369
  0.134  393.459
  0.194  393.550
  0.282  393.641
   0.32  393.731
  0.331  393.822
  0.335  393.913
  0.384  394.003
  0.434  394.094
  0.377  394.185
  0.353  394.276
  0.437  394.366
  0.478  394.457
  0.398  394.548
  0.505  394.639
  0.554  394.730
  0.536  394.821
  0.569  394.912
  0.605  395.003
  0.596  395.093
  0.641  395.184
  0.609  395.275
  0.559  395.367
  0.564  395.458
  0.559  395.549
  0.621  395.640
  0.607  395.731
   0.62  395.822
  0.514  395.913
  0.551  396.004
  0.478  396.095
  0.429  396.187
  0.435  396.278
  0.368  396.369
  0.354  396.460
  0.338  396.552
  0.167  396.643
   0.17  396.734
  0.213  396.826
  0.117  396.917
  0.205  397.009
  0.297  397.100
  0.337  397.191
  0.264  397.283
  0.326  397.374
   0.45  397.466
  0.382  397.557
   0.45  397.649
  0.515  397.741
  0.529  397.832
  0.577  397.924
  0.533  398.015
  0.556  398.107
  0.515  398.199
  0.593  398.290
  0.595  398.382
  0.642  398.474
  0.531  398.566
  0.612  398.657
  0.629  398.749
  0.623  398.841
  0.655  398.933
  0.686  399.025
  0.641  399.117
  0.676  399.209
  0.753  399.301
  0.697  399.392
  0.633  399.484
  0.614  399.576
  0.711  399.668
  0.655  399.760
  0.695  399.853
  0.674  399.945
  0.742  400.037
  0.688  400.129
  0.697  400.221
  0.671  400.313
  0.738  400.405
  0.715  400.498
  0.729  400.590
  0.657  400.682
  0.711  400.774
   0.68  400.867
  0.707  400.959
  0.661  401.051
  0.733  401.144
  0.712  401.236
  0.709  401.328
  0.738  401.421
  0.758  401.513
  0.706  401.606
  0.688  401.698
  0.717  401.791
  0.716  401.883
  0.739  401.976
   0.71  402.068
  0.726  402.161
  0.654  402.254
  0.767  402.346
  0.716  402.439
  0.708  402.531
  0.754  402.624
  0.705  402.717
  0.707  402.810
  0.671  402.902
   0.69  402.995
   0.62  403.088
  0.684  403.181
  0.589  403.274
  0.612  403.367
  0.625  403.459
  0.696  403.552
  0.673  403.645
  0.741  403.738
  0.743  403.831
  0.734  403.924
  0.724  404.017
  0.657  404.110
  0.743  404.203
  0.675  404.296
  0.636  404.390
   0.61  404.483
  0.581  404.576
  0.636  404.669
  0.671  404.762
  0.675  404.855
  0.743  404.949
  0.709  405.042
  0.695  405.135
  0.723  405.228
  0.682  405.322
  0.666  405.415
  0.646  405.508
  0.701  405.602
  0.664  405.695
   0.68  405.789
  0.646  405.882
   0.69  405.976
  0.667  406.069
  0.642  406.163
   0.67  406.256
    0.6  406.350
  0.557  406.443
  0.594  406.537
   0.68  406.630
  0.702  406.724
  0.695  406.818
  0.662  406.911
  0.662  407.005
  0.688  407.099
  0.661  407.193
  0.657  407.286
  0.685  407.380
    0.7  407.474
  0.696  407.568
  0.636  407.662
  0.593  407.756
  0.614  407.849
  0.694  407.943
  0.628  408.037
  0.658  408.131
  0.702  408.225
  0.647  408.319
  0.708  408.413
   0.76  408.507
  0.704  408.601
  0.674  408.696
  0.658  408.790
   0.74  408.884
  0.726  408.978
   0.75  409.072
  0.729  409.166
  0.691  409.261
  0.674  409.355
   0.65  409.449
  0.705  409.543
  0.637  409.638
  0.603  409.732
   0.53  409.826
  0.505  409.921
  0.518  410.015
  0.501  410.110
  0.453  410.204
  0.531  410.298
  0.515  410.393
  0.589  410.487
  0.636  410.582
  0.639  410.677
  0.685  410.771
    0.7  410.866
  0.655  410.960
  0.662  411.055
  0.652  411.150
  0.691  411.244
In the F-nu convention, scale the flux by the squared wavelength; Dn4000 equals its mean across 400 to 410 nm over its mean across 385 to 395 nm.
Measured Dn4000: 1.8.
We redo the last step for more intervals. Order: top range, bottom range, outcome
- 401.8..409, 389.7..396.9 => 1.63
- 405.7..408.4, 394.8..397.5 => 1.60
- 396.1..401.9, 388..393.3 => 1.35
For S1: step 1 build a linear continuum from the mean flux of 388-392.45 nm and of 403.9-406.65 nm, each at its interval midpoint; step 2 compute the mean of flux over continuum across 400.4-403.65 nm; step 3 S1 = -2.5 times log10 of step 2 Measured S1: -0.13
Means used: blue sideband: 0.46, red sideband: 0.666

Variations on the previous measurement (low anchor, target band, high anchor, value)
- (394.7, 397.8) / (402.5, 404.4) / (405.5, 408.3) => -0.17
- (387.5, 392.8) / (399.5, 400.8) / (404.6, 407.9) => -0.18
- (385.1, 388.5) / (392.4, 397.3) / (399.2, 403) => 0.40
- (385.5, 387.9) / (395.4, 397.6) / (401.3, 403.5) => 0.43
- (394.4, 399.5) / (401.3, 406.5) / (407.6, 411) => -0.18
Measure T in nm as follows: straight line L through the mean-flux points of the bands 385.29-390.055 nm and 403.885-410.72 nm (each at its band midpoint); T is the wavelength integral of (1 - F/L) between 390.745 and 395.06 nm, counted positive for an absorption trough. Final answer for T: 0.39 nm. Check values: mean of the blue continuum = 0.405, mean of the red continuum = 0.655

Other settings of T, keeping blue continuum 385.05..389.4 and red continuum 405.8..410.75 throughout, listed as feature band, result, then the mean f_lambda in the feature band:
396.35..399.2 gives 0.40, 0.451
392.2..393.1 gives 0.12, 0.402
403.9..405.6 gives -0.21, 0.678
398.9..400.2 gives -0.33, 0.681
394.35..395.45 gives -0.12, 0.544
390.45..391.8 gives -0.23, 0.521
